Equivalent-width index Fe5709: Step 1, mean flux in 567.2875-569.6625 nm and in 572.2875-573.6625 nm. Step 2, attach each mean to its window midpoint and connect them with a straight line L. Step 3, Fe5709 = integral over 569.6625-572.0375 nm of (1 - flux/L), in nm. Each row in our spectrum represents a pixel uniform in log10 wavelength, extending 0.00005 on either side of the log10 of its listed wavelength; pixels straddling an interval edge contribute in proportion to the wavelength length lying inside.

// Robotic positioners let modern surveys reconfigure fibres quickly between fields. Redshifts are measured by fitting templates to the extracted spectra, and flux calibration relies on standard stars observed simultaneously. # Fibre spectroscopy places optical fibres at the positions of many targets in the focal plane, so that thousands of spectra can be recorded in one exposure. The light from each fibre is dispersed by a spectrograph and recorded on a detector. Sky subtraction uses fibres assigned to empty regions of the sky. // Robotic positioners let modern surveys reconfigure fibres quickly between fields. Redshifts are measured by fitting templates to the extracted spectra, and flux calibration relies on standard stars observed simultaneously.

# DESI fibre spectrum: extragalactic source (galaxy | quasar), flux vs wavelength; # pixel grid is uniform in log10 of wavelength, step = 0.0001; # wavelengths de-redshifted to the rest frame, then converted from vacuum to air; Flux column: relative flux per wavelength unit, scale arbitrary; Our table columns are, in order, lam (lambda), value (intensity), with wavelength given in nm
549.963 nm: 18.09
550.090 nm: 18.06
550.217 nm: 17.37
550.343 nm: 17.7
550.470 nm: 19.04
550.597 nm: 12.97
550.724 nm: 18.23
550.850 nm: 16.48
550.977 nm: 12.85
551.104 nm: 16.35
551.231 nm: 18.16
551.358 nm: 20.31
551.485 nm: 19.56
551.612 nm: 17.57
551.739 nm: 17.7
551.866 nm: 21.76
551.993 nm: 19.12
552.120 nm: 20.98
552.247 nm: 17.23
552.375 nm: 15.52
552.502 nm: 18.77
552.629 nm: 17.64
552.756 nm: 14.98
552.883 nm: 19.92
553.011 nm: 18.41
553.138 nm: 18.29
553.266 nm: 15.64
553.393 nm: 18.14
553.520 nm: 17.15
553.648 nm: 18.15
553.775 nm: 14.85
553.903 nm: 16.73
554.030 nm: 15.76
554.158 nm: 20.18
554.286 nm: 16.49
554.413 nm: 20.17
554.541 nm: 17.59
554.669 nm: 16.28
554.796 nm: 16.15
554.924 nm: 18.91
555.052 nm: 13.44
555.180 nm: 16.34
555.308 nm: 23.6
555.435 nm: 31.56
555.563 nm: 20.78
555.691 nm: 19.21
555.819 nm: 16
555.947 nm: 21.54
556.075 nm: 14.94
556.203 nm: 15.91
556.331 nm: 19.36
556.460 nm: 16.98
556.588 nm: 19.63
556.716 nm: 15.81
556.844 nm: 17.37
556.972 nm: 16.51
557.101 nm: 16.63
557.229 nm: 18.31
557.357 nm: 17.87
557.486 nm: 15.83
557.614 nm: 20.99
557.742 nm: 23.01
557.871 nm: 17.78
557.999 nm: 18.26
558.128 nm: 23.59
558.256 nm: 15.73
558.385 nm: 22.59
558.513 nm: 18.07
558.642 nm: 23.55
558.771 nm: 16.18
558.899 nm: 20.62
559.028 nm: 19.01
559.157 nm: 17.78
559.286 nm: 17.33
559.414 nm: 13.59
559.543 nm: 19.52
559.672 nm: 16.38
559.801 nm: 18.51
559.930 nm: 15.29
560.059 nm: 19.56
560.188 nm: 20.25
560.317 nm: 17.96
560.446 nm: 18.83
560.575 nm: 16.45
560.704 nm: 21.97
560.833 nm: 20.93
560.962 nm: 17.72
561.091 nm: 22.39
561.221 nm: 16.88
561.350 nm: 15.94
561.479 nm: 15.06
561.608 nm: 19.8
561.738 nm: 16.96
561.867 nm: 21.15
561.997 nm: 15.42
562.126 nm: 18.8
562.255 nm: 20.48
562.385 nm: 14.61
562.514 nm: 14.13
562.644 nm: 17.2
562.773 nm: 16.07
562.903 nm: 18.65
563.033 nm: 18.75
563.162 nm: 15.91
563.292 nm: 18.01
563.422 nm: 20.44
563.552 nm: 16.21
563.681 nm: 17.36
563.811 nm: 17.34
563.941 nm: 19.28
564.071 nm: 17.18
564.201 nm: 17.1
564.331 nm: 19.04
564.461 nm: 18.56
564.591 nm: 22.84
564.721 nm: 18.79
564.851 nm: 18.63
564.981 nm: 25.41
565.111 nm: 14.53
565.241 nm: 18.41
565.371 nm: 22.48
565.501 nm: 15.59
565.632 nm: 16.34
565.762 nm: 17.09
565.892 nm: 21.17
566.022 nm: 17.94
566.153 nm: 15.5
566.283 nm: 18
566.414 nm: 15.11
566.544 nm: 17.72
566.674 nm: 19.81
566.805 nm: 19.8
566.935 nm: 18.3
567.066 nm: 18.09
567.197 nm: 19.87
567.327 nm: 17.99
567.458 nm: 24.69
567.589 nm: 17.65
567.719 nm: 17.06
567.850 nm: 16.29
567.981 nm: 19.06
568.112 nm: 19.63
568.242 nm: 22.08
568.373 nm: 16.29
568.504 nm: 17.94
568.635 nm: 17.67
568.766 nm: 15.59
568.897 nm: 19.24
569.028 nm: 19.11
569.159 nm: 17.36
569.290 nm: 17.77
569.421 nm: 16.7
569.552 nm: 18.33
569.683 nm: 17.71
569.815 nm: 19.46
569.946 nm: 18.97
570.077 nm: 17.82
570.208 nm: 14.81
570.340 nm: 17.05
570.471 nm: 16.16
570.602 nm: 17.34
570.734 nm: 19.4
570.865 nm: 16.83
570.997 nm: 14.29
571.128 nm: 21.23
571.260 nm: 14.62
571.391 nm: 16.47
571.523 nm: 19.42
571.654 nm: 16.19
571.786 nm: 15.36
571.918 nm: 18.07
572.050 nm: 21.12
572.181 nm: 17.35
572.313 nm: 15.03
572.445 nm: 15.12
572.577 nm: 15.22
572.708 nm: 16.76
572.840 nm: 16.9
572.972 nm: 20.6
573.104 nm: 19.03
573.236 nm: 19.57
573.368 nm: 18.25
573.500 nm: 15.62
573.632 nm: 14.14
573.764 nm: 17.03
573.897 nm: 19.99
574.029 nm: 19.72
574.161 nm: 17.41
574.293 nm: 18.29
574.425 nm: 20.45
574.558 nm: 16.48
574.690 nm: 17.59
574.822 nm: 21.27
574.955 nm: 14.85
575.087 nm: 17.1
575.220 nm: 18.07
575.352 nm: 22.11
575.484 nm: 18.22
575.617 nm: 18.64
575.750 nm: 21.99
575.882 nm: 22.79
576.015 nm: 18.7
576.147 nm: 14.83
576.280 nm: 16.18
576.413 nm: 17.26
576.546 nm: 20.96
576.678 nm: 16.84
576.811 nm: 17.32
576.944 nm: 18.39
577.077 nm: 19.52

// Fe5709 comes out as 0.04 nm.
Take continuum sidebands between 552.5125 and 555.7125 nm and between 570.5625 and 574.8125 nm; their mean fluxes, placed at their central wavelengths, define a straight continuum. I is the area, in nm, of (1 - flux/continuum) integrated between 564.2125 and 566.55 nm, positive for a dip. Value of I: -0.085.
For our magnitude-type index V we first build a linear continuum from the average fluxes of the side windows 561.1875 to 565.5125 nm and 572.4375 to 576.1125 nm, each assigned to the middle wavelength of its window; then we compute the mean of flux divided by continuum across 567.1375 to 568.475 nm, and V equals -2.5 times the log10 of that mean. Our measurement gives -0.05 mag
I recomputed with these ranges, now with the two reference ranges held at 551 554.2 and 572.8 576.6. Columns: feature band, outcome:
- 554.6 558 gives -0.099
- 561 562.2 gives 0.002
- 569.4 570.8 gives 0.050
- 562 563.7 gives 0.072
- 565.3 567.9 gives -0.017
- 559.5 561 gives -0.046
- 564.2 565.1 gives -0.087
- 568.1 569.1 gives -0.006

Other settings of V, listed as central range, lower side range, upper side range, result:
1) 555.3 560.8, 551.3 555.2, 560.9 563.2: -0.07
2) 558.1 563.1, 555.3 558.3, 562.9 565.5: 0.03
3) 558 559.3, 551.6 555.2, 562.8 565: -0.08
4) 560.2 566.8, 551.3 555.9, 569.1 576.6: -0.01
